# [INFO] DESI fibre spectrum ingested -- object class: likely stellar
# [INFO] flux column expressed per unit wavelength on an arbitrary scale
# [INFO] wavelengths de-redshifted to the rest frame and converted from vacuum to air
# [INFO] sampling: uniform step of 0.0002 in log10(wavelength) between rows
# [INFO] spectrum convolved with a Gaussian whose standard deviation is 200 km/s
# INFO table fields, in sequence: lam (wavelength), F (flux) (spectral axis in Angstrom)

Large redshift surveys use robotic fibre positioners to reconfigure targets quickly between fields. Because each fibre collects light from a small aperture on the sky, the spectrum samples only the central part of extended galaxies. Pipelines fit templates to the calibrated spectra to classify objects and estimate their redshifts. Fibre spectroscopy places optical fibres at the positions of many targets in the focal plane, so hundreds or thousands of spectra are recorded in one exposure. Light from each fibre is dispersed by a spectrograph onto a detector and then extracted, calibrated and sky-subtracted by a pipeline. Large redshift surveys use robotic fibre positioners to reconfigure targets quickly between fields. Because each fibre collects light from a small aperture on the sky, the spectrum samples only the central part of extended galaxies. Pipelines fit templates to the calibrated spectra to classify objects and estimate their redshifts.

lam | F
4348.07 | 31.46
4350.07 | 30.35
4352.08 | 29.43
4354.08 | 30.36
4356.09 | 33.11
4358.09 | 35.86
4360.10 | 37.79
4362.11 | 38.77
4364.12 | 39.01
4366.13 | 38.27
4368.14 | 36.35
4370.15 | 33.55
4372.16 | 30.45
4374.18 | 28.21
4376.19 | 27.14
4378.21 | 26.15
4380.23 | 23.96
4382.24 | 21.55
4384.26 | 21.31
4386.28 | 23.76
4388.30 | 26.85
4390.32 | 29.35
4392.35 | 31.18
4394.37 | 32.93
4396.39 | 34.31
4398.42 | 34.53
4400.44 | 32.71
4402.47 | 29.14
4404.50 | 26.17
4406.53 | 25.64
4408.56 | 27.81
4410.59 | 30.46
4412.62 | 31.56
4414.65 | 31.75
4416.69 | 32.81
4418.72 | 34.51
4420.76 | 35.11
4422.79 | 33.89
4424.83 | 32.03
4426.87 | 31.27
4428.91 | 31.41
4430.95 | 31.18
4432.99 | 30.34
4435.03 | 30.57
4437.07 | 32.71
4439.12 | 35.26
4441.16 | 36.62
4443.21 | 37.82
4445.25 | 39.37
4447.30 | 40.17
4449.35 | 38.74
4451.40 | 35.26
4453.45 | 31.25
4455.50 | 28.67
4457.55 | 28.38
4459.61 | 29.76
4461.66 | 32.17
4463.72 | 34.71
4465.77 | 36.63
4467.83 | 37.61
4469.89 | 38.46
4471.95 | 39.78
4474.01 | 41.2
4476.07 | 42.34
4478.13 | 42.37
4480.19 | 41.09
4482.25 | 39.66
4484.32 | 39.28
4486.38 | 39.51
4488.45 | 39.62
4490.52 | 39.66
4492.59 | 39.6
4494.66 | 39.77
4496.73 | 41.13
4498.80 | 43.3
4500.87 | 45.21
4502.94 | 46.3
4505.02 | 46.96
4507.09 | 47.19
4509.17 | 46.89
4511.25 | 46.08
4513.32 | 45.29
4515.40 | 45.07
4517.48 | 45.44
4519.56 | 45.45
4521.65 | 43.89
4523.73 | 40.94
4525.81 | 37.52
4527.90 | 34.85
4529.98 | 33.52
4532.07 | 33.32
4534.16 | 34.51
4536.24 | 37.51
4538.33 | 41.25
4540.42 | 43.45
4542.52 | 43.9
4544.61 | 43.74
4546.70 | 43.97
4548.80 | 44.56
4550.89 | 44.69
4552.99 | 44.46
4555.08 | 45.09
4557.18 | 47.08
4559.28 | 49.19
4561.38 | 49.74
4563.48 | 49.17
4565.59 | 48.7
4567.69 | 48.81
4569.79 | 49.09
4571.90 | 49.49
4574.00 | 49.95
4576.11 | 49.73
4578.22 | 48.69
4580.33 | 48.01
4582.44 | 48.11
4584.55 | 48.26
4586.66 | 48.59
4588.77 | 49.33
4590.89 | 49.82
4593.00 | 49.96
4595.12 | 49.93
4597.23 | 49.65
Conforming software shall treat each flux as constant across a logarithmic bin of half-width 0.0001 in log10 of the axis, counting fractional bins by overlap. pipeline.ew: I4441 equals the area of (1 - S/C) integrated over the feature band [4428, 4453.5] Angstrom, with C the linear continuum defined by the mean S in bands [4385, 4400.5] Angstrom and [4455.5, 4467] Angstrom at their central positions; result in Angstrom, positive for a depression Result -2.6 Angstrom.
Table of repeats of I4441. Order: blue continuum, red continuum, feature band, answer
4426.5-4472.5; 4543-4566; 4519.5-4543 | 2.6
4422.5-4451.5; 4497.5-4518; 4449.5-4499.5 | 3.6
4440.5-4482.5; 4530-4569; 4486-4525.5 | -3.1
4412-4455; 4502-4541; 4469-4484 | -1.1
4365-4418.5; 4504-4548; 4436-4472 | 0.3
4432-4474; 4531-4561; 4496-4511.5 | -2.5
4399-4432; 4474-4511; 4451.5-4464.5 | 2.2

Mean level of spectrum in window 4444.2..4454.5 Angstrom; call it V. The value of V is 37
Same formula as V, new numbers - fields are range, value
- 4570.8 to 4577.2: 49.7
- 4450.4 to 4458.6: 30.9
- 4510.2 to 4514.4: 45.7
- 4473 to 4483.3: 41.3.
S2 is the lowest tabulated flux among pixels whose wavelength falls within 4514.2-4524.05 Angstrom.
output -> 40.94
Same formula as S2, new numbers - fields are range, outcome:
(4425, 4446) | 30.34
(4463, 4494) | 34.71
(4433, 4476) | 28.38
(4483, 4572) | 33.32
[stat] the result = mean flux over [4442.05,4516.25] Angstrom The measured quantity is 39.6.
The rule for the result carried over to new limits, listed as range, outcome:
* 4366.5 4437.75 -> 30.1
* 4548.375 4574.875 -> 47.8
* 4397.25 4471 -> 33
